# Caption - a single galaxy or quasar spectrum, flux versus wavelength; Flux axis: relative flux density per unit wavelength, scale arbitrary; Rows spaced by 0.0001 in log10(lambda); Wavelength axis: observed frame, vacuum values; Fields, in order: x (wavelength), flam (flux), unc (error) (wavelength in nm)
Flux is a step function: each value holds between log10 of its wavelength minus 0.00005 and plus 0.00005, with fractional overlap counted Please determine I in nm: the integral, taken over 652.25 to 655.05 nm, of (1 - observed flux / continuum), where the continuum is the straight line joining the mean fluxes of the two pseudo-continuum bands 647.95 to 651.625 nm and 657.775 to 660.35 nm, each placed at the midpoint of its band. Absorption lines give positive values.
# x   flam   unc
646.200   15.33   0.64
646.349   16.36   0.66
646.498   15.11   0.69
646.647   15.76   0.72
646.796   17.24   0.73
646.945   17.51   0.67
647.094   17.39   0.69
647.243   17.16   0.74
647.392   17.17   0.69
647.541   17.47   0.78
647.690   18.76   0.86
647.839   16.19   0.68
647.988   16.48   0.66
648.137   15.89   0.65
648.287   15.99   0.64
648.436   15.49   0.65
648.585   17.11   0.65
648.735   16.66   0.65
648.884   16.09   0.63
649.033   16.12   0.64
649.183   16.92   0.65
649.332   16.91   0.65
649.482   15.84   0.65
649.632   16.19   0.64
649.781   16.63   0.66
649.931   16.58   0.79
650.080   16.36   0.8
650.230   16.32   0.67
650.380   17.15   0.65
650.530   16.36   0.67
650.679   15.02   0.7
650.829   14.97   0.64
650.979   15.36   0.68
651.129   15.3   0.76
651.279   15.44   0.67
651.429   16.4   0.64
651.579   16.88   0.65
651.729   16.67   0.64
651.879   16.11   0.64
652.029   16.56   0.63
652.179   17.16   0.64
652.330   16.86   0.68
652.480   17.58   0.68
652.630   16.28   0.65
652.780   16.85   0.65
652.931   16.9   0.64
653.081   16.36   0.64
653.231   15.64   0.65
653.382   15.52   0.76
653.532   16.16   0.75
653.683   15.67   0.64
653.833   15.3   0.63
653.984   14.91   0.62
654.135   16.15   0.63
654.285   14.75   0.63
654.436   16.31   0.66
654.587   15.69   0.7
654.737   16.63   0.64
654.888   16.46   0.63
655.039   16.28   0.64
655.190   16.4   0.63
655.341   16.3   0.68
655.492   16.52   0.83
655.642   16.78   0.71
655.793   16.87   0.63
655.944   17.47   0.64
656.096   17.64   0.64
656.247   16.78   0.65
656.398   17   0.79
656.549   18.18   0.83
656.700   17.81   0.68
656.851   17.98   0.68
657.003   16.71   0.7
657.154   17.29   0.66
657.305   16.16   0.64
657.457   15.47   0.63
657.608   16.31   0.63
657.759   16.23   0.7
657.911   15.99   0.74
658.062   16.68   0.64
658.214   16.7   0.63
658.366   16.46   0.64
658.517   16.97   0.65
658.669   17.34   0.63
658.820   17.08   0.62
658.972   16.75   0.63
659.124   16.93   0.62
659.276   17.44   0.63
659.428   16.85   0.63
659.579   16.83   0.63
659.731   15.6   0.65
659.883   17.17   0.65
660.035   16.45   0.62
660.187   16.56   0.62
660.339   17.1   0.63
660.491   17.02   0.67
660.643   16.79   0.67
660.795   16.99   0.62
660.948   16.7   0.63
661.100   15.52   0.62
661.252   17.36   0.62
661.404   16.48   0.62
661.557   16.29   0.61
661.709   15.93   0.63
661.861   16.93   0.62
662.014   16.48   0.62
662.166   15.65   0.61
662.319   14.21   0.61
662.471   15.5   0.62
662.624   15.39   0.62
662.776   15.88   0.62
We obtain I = 0.05 nm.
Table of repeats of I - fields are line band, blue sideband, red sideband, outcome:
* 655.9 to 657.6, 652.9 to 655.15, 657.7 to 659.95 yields -0.075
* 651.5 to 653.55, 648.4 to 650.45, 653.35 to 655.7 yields -0.046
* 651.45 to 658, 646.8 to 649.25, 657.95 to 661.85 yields 0.097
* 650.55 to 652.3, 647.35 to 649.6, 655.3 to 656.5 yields 0.075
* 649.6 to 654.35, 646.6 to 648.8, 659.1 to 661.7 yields 0.182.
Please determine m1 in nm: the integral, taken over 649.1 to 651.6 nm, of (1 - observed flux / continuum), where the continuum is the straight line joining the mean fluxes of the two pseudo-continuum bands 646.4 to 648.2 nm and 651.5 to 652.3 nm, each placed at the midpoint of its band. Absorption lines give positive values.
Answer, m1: 0.09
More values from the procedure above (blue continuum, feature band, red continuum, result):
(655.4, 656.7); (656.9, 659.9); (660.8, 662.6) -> 0.015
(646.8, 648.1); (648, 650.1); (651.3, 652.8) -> 0.086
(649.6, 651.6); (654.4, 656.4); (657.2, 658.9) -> -0.037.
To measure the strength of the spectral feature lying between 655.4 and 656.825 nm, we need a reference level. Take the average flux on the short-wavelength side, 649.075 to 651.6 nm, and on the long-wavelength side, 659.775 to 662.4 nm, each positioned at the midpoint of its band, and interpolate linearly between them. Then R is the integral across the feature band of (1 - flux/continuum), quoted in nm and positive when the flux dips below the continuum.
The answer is -0.08 nm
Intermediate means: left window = 16.1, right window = 16.4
